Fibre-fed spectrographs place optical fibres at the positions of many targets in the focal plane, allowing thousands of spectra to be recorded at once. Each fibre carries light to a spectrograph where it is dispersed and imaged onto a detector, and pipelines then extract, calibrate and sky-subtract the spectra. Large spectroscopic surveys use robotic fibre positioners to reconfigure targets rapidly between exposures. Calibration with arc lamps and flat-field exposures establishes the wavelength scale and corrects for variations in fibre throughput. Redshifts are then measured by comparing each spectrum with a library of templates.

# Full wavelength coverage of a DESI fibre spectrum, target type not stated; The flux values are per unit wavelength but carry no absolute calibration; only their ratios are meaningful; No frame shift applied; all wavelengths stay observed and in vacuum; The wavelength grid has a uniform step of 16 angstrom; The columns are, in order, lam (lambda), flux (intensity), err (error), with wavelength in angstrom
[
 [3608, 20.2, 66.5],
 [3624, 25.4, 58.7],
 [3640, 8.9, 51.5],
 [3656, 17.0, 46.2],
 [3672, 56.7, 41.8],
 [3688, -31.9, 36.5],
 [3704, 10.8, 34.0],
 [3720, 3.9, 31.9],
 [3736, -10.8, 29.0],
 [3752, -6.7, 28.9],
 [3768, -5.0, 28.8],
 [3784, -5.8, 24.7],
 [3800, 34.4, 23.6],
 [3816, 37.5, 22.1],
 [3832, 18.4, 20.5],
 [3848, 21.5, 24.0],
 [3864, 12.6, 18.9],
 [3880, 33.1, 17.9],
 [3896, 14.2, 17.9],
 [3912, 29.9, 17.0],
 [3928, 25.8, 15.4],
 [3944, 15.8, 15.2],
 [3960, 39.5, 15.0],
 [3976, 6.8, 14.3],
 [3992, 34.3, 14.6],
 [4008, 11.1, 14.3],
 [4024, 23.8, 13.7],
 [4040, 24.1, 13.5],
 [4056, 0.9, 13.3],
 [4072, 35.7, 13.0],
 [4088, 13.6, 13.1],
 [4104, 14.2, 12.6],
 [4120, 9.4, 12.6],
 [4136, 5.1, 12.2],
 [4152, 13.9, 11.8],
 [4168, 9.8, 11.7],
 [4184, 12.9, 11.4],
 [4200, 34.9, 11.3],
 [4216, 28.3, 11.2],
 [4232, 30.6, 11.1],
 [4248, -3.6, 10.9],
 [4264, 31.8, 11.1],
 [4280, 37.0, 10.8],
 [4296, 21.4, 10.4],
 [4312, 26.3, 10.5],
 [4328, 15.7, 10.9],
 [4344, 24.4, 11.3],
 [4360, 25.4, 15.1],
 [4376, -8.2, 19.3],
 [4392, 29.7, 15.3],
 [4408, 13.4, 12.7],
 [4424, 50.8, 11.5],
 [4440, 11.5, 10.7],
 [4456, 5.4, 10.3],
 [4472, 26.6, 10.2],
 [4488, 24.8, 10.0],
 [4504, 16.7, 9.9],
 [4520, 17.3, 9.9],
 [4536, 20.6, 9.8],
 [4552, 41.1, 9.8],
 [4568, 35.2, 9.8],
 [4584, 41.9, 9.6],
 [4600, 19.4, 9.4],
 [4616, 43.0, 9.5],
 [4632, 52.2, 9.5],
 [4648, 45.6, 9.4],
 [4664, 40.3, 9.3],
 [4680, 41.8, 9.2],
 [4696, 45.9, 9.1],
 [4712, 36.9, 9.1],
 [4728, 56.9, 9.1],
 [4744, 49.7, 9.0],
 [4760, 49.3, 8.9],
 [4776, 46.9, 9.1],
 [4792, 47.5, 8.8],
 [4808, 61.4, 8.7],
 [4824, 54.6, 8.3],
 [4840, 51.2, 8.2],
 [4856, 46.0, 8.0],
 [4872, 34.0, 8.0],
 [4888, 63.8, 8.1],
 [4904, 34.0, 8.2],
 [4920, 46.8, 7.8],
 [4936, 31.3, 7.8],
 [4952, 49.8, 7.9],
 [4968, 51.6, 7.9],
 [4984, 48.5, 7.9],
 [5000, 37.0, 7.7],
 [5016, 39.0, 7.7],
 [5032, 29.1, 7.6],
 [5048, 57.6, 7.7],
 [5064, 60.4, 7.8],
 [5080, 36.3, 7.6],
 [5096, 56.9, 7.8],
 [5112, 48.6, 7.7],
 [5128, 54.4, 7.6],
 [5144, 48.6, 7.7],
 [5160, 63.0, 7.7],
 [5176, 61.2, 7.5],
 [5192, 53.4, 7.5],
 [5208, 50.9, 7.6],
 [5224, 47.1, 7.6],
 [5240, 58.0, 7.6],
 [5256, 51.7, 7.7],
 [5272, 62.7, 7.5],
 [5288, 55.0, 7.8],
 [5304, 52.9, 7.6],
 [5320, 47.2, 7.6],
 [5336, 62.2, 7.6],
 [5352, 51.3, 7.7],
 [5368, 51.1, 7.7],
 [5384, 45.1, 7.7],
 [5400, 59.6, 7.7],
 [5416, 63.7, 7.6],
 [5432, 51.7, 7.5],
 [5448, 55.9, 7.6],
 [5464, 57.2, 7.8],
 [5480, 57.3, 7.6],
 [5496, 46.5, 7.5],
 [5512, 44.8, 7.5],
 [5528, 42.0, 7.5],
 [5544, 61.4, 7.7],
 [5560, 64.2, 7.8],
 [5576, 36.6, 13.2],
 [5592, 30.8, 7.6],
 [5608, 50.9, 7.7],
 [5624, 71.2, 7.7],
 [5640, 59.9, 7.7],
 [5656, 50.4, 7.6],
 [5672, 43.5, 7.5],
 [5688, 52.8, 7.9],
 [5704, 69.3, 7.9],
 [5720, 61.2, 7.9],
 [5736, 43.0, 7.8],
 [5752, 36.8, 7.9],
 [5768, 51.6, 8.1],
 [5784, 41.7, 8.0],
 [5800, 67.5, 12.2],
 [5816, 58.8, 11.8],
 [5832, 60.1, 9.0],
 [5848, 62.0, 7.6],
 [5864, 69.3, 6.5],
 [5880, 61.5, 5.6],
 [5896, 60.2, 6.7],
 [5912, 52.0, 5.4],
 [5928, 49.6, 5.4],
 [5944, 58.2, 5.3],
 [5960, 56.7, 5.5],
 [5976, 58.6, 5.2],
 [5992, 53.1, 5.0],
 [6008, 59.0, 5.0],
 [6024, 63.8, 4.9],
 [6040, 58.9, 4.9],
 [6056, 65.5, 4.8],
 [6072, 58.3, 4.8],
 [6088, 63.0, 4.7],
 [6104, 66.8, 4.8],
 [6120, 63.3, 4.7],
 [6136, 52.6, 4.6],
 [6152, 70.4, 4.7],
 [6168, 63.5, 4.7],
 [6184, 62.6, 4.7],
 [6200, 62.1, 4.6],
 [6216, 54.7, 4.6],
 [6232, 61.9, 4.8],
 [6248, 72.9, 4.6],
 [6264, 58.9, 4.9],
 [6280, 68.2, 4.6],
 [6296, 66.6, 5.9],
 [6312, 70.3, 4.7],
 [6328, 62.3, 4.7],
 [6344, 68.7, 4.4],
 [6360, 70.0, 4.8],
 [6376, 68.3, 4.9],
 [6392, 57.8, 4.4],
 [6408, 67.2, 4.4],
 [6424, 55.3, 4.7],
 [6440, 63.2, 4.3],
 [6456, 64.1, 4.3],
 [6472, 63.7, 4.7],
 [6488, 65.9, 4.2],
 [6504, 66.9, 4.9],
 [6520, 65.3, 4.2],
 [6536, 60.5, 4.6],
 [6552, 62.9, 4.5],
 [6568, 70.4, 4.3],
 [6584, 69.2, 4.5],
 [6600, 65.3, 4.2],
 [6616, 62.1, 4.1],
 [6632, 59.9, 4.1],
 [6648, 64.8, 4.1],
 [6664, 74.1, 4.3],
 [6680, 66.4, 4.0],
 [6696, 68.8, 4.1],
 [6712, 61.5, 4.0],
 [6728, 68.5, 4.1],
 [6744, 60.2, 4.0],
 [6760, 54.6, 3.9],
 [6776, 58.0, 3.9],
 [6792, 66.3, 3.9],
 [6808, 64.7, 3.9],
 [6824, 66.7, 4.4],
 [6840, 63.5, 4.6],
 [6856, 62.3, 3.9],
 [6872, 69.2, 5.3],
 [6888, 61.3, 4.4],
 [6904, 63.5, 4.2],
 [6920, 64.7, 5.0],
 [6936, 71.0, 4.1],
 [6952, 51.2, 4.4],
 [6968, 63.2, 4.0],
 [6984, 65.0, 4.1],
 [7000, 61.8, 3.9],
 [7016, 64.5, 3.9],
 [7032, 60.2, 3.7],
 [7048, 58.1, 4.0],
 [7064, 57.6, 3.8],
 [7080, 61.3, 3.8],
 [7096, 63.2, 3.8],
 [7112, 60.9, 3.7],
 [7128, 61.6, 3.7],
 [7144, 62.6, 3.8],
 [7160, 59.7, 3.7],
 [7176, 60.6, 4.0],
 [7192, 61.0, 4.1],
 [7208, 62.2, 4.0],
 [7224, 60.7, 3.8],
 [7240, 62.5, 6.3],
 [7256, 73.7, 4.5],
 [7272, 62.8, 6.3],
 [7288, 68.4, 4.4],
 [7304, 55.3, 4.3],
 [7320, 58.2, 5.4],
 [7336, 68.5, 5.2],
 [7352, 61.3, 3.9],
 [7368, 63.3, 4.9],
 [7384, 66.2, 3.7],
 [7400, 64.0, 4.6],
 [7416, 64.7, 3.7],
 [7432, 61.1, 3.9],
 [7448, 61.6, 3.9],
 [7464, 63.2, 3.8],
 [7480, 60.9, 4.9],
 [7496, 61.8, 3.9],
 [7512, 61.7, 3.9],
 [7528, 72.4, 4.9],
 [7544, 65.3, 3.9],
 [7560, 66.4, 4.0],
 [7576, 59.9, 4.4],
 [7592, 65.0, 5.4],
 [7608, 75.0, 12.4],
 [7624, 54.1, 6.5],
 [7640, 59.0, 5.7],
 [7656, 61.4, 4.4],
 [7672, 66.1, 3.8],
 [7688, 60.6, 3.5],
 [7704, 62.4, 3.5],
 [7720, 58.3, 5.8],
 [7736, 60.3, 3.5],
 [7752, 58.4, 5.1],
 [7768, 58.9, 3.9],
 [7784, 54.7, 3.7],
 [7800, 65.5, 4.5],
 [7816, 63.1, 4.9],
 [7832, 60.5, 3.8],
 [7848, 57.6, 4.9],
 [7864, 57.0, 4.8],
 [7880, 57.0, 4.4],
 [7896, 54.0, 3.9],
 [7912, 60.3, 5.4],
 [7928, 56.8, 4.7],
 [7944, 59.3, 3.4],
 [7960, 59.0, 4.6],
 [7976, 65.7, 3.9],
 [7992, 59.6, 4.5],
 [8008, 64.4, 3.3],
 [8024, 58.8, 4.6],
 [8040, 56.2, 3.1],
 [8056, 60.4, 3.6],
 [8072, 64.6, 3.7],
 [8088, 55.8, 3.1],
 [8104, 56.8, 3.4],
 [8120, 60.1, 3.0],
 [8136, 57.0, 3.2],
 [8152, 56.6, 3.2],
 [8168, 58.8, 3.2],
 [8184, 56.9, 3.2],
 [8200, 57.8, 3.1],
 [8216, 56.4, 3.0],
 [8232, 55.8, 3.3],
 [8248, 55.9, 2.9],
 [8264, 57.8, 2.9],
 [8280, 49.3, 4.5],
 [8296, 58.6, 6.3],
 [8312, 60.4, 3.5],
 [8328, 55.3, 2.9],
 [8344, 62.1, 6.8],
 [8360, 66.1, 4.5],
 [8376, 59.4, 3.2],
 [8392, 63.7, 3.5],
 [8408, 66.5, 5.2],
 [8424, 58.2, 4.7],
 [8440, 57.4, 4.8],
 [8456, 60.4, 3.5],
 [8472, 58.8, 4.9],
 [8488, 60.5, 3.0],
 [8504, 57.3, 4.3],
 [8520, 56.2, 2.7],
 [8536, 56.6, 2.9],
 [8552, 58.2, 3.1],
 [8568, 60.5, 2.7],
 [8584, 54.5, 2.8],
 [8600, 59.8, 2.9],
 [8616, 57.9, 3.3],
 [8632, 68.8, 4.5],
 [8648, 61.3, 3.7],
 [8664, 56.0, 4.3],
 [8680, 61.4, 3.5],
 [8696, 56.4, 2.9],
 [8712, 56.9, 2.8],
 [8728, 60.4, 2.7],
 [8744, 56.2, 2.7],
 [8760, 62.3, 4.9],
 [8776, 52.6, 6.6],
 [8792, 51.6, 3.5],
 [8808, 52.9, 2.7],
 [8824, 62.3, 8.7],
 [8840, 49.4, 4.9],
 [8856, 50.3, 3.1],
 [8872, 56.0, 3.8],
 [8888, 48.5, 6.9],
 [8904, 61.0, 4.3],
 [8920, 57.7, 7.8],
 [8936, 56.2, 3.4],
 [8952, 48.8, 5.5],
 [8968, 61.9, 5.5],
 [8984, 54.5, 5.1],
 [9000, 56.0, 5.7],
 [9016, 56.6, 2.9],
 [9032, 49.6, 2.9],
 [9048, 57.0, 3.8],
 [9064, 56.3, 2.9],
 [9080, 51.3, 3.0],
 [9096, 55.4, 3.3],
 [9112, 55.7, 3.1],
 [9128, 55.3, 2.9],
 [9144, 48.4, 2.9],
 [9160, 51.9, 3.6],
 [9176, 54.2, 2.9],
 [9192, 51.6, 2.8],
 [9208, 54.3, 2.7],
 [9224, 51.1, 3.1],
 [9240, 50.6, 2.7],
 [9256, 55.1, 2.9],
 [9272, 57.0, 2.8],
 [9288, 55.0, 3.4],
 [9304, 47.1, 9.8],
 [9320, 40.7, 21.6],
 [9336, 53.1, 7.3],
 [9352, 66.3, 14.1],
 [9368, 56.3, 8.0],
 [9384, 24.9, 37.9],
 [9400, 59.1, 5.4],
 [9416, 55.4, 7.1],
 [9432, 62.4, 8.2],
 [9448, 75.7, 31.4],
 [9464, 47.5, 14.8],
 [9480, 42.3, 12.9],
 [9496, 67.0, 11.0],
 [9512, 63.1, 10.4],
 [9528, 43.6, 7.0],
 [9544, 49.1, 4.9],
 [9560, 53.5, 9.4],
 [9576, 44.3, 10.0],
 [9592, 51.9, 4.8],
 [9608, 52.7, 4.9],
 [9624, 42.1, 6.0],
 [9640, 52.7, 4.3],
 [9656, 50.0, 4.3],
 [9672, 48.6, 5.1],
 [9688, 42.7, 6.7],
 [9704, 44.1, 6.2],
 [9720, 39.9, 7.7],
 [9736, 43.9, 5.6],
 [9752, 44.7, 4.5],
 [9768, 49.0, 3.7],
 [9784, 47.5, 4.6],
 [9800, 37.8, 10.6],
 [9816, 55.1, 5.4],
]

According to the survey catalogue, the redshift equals 0.147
